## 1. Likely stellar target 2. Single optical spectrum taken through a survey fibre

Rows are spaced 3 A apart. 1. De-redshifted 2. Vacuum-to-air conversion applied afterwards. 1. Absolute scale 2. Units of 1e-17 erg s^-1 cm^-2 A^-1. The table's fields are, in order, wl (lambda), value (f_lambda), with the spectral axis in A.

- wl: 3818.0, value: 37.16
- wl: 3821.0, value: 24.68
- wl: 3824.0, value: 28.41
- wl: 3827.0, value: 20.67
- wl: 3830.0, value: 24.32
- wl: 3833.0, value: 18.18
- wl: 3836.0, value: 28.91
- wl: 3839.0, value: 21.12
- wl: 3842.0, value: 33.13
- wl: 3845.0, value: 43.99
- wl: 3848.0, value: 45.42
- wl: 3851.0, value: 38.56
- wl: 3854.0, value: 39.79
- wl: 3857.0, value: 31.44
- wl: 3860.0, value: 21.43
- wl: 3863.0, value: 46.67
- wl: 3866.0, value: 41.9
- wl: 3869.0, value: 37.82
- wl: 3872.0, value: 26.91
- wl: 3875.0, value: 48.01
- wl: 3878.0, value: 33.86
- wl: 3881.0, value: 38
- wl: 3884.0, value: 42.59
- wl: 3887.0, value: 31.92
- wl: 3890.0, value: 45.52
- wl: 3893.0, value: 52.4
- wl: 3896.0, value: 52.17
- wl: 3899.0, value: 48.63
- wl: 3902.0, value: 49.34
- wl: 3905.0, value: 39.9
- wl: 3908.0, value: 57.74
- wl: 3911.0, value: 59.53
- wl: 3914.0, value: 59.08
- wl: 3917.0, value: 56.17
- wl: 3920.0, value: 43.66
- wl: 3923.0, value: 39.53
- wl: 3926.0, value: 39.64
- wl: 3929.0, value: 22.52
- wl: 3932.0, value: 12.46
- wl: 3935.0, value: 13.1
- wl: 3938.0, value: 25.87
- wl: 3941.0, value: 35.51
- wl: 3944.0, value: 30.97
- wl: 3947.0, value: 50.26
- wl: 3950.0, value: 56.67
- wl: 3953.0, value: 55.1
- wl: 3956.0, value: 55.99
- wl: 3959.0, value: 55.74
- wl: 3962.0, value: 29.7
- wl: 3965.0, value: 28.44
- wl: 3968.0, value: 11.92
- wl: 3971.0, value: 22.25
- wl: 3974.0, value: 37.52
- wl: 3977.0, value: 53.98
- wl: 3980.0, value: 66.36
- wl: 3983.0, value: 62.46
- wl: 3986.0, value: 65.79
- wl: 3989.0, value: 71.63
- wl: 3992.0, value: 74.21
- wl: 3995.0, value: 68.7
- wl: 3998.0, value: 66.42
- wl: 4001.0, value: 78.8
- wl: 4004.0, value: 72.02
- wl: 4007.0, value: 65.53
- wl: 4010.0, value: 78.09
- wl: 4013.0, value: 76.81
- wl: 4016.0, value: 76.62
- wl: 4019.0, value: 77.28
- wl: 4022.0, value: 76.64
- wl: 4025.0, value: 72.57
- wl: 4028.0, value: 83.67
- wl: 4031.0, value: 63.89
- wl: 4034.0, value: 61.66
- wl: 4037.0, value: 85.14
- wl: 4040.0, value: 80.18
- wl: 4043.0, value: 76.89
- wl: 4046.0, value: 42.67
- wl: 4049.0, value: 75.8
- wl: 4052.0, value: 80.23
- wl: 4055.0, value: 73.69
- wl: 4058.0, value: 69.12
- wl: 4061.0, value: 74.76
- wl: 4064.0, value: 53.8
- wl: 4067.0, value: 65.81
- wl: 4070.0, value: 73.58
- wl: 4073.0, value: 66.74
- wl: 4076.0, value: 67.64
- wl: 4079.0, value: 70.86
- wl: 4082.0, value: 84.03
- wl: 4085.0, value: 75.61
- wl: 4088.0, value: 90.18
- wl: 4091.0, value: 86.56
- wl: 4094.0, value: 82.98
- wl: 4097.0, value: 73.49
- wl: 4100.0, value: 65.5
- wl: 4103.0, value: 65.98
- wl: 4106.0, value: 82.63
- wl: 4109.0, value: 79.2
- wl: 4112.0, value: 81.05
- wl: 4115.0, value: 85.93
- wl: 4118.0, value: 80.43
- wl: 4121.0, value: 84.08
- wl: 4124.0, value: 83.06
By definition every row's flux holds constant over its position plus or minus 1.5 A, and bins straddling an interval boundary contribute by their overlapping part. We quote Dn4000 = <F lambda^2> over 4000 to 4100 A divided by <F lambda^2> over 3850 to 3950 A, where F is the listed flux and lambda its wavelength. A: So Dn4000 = 2.0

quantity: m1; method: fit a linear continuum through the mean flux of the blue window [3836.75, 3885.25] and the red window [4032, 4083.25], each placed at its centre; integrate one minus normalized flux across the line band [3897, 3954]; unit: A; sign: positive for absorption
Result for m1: 6.6 A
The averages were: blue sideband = 36.8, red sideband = 70.6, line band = 41.9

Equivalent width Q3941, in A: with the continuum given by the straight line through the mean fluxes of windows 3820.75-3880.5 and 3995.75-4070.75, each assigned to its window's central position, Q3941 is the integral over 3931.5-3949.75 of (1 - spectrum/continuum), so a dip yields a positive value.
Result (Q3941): 7.6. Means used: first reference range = 33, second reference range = 72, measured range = 30.8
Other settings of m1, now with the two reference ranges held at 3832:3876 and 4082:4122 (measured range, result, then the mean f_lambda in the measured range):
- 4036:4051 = -0.6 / 72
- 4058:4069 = 1.0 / 65.8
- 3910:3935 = 3.9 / 39.5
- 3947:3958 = -0.5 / 55.1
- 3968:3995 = 1.6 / 54.9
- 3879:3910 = -2.6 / 45.8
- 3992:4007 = -2.5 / 71.2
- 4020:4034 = -1.5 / 73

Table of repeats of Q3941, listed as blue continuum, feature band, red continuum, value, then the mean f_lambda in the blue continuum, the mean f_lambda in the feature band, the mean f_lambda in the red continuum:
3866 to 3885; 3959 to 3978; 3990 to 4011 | 9.4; 38.1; 32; 71.8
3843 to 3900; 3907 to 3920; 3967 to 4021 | -2.3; 40.2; 56.5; 63.2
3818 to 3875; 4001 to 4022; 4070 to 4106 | -4.4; 32.4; 74.9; 75.6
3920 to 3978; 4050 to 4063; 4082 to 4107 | -1.3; 35.7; 73.7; 78.1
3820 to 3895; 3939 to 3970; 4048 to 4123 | 6.8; 34.8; 40.5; 75.6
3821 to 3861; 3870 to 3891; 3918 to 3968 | -3.3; 30.3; 37.9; 36.6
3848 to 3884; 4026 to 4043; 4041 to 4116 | -2.3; 37.4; 75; 73.8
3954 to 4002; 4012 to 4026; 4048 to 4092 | -3.1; 52.9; 76.1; 73.7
